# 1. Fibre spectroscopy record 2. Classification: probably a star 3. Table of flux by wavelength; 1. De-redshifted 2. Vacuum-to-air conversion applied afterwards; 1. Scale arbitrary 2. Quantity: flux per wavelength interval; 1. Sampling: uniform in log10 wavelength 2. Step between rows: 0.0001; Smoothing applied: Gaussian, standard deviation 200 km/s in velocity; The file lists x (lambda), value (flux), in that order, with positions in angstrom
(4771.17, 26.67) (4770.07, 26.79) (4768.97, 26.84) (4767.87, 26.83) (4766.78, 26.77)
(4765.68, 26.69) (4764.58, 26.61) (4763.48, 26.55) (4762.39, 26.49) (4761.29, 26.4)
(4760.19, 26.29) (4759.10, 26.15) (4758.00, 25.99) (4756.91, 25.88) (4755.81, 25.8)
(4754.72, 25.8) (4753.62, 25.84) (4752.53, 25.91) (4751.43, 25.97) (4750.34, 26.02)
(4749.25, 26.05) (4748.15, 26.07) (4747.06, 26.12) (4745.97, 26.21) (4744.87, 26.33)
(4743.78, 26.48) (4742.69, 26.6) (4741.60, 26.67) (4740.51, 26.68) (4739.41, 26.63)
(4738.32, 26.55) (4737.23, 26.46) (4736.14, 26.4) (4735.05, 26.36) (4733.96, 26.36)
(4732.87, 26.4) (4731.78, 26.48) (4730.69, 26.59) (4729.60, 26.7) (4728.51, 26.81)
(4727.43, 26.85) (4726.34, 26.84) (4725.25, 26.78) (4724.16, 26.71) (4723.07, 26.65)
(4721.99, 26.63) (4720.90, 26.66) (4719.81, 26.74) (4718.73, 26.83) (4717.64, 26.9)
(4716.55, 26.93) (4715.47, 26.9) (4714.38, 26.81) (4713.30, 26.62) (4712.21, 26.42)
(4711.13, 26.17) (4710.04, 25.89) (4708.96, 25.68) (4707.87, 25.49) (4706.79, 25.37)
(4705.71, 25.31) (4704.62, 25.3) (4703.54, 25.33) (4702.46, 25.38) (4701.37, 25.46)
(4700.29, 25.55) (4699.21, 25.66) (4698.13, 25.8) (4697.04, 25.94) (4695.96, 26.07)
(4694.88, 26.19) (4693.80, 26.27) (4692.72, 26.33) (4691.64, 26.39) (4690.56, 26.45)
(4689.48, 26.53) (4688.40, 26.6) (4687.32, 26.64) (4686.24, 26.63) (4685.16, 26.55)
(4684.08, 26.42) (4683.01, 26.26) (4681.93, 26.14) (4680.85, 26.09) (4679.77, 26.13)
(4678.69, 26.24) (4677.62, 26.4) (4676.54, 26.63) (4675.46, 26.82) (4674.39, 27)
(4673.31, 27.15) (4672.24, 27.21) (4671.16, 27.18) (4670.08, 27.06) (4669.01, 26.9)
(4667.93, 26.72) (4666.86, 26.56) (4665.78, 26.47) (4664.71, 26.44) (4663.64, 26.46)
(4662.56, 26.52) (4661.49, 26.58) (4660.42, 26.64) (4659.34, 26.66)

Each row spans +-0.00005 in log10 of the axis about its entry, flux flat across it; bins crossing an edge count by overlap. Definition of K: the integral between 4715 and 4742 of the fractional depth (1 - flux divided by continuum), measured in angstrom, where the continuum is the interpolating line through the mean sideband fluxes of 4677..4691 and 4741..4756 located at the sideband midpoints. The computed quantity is -0.4 angstrom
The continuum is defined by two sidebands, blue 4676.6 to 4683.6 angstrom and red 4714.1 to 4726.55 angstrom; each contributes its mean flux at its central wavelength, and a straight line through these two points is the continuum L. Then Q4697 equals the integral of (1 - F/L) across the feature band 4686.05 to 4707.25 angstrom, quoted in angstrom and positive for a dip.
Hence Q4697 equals 0.4 angstrom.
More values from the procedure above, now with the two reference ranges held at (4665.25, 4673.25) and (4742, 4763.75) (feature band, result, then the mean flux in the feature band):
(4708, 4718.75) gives 0.0 angstrom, 26.4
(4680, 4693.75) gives 0.2 angstrom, 26.4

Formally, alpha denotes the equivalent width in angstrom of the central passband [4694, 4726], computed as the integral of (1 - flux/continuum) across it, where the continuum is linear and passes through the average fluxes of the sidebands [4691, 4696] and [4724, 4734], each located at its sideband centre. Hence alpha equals 0.38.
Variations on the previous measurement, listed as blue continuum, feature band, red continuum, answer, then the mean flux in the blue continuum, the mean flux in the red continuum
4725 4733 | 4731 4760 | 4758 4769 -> 0.40 angstrom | 26.7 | 26.5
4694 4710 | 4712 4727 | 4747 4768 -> -0.55 angstrom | 25.6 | 26.2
